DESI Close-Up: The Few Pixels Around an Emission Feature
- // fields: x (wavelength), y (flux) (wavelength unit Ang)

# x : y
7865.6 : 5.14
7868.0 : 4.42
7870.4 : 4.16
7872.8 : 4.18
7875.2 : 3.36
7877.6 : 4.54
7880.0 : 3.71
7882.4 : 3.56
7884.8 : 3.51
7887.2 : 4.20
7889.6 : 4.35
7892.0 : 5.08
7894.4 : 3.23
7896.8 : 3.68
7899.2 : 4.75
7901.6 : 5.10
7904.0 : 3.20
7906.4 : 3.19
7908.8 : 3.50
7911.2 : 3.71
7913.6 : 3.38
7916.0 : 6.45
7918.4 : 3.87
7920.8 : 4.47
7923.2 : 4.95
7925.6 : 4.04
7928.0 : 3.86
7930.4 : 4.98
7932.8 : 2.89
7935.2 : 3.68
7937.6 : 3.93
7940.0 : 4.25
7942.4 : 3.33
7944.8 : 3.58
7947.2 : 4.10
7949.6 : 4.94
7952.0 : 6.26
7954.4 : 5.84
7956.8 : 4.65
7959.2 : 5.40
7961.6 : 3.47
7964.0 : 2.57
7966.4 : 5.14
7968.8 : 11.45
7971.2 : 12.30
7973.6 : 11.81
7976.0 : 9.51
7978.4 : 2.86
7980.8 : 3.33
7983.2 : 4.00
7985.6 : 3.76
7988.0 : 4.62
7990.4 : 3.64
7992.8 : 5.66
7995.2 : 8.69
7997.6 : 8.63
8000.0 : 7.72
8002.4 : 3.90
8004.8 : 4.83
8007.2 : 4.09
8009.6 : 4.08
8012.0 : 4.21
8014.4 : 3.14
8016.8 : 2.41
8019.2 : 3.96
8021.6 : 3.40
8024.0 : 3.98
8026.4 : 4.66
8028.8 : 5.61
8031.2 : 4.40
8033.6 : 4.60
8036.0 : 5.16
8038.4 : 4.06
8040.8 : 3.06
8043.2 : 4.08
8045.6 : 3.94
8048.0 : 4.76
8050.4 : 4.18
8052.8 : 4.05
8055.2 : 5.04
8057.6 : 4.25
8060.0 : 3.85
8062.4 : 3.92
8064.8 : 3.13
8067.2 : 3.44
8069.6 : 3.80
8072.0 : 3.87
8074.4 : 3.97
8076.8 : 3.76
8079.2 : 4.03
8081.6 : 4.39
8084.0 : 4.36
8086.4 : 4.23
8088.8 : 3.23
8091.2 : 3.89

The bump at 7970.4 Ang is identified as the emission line H-alpha 6563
